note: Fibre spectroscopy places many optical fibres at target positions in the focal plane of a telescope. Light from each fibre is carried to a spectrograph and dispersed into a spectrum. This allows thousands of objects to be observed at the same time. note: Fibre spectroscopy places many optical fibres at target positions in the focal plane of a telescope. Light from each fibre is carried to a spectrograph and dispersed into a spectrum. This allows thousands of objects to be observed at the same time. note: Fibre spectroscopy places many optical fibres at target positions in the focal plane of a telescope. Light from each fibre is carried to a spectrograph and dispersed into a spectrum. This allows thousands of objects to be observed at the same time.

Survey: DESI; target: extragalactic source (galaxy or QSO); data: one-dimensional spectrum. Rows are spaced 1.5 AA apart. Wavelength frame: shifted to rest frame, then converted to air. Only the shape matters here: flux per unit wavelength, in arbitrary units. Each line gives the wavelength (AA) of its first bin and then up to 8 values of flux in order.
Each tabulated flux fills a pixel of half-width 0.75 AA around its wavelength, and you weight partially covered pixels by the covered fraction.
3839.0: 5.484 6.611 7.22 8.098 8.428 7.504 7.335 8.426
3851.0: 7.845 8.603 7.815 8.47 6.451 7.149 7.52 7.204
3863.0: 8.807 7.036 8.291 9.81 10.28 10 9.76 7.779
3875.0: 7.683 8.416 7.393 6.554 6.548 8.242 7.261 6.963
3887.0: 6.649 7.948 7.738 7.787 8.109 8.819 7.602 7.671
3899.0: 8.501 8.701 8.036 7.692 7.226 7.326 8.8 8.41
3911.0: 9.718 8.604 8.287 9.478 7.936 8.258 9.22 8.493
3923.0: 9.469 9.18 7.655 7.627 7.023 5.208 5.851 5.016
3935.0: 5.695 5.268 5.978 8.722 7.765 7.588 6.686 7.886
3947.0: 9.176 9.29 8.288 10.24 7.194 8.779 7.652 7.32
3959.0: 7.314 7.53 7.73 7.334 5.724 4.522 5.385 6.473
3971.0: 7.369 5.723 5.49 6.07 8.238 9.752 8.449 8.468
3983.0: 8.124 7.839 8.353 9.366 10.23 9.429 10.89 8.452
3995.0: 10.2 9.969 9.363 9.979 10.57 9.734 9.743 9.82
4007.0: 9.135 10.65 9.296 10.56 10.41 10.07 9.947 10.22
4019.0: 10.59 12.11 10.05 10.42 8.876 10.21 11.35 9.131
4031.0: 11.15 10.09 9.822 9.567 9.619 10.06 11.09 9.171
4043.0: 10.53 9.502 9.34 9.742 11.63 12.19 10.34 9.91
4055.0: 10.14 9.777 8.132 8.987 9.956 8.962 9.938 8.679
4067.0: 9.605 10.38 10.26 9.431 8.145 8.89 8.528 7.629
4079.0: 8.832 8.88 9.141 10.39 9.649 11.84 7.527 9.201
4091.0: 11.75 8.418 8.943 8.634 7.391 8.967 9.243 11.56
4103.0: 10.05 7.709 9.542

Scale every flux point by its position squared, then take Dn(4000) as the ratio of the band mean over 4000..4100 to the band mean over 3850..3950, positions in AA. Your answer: 1.33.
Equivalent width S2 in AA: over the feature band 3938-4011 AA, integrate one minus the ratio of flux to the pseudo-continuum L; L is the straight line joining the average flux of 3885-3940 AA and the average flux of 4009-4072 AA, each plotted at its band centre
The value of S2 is 4.7 AA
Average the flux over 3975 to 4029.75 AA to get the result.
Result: 9.64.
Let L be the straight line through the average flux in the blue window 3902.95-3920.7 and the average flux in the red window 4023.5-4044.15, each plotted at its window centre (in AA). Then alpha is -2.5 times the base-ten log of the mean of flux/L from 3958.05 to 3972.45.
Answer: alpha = 0.36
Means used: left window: 8.42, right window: 10.1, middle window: 6.57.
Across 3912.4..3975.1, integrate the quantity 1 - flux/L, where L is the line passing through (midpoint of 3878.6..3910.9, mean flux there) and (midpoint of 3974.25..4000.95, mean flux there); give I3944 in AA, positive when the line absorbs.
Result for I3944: 7.4 AA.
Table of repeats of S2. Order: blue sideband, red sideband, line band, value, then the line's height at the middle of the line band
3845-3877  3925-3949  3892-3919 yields -2.8 AA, 7.51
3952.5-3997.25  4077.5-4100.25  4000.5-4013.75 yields -2.8 AA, 8.23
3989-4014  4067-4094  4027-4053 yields -1.7 AA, 9.63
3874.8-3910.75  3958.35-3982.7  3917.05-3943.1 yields 0.3 AA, 7.4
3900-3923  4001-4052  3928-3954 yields 4.8 AA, 8.89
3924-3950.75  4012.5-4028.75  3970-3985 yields 2.1 AA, 8.73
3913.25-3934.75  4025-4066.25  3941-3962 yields 0.4 AA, 8.22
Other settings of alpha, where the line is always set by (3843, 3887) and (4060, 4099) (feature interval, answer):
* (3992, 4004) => -0.126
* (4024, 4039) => -0.120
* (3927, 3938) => 0.375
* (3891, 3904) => 0.005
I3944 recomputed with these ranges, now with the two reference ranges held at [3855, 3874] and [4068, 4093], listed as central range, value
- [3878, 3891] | 1.8 AA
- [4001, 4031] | -3.7 AA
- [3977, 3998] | -0.6 AA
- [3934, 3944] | 2.2 AA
